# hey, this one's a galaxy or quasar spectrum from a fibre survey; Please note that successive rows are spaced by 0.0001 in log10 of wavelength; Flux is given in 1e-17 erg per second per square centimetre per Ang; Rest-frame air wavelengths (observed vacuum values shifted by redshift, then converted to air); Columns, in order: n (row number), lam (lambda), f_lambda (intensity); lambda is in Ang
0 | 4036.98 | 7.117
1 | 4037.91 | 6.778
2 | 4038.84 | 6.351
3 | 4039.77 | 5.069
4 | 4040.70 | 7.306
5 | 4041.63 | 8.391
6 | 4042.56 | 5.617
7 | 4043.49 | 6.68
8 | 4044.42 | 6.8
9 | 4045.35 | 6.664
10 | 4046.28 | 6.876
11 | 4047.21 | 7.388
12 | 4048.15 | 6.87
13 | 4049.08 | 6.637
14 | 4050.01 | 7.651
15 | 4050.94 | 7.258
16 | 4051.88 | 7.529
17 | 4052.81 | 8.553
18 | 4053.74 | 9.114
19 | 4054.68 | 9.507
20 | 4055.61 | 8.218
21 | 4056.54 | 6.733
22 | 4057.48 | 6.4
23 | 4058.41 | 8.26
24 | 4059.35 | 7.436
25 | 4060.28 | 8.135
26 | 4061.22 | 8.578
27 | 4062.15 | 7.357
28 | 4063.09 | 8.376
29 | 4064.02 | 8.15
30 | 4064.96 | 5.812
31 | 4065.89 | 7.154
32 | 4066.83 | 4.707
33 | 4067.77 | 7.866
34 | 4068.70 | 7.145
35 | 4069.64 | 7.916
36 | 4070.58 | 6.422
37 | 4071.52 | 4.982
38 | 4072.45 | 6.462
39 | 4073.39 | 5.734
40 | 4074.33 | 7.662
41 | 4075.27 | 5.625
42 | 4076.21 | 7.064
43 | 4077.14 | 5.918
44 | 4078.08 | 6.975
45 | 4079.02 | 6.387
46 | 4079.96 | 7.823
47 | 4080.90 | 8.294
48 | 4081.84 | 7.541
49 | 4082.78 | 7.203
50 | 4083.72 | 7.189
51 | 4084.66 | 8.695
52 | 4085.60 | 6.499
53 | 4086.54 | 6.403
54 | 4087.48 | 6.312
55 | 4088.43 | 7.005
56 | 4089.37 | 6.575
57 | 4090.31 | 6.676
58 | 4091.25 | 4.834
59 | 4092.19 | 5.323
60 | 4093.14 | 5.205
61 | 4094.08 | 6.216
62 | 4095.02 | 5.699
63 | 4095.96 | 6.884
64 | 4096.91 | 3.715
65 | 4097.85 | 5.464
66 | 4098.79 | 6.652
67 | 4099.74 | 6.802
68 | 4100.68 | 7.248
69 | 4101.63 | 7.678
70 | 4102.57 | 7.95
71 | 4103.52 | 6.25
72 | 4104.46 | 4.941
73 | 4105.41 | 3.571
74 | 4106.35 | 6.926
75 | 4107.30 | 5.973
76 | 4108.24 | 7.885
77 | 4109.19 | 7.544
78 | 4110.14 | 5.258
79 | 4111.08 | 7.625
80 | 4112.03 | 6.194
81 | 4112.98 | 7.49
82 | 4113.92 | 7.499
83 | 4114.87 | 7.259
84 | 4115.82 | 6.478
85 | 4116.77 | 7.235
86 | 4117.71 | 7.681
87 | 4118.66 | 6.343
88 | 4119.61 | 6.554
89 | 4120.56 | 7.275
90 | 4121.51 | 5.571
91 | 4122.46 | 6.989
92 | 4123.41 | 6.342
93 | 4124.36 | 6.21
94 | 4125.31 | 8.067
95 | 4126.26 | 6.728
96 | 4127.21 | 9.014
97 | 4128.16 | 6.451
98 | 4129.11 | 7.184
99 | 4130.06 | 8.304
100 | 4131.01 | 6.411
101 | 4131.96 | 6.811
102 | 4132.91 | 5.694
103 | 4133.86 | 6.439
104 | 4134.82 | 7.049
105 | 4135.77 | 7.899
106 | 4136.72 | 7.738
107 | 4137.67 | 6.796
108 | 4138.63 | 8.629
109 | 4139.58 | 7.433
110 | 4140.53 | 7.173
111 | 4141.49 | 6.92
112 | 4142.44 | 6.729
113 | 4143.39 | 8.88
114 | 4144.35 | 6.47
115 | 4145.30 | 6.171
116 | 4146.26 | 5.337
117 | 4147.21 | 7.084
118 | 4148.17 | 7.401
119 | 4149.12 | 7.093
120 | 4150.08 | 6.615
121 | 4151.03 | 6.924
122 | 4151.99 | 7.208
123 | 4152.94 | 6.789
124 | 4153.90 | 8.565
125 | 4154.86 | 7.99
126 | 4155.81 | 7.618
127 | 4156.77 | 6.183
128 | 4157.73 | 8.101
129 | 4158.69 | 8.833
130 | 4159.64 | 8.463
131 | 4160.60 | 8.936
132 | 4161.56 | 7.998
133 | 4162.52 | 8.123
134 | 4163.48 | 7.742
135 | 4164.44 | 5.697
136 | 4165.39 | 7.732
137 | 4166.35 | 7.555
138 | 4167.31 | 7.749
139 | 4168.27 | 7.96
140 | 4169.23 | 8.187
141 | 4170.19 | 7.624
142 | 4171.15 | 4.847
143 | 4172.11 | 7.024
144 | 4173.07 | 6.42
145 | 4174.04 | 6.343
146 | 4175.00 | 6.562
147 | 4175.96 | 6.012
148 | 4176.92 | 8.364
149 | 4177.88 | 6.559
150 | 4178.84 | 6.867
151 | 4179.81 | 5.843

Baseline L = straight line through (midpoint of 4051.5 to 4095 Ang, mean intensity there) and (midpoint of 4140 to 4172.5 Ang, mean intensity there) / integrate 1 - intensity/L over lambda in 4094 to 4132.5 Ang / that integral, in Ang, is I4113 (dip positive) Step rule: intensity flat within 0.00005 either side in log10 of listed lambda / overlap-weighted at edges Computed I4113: 2.6 Ang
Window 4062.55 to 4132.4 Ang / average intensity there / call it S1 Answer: 6.71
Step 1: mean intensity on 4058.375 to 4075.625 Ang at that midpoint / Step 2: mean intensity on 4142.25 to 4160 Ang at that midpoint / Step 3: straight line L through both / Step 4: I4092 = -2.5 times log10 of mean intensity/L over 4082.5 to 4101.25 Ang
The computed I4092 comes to 0.12 mag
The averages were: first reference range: 7.02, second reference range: 7.29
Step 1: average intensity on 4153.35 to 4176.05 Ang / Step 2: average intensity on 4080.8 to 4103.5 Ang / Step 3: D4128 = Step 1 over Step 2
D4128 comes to 1.14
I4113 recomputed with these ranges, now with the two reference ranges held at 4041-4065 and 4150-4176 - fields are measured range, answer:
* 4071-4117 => 5.7 Ang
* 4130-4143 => 0.5 Ang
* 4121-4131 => 0.5 Ang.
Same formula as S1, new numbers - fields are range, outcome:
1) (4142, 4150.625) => 6.87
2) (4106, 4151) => 7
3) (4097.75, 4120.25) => 6.71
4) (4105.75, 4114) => 6.86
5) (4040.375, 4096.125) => 7.01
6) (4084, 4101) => 6.24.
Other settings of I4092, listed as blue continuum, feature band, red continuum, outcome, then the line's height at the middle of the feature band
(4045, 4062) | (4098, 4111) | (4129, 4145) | 0.13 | 7.38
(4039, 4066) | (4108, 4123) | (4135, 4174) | 0.07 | 7.37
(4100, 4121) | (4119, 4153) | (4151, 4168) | 0.04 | 7.25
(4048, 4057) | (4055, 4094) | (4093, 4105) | 0.03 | 7.08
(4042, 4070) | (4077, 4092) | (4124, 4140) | 0.07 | 7.33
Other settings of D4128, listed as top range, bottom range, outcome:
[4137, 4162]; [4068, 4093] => 1.10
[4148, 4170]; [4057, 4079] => 1.10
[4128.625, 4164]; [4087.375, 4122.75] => 1.14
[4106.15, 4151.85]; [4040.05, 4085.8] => 0.97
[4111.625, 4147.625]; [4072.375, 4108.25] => 1.08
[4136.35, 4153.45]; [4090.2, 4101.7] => 1.19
